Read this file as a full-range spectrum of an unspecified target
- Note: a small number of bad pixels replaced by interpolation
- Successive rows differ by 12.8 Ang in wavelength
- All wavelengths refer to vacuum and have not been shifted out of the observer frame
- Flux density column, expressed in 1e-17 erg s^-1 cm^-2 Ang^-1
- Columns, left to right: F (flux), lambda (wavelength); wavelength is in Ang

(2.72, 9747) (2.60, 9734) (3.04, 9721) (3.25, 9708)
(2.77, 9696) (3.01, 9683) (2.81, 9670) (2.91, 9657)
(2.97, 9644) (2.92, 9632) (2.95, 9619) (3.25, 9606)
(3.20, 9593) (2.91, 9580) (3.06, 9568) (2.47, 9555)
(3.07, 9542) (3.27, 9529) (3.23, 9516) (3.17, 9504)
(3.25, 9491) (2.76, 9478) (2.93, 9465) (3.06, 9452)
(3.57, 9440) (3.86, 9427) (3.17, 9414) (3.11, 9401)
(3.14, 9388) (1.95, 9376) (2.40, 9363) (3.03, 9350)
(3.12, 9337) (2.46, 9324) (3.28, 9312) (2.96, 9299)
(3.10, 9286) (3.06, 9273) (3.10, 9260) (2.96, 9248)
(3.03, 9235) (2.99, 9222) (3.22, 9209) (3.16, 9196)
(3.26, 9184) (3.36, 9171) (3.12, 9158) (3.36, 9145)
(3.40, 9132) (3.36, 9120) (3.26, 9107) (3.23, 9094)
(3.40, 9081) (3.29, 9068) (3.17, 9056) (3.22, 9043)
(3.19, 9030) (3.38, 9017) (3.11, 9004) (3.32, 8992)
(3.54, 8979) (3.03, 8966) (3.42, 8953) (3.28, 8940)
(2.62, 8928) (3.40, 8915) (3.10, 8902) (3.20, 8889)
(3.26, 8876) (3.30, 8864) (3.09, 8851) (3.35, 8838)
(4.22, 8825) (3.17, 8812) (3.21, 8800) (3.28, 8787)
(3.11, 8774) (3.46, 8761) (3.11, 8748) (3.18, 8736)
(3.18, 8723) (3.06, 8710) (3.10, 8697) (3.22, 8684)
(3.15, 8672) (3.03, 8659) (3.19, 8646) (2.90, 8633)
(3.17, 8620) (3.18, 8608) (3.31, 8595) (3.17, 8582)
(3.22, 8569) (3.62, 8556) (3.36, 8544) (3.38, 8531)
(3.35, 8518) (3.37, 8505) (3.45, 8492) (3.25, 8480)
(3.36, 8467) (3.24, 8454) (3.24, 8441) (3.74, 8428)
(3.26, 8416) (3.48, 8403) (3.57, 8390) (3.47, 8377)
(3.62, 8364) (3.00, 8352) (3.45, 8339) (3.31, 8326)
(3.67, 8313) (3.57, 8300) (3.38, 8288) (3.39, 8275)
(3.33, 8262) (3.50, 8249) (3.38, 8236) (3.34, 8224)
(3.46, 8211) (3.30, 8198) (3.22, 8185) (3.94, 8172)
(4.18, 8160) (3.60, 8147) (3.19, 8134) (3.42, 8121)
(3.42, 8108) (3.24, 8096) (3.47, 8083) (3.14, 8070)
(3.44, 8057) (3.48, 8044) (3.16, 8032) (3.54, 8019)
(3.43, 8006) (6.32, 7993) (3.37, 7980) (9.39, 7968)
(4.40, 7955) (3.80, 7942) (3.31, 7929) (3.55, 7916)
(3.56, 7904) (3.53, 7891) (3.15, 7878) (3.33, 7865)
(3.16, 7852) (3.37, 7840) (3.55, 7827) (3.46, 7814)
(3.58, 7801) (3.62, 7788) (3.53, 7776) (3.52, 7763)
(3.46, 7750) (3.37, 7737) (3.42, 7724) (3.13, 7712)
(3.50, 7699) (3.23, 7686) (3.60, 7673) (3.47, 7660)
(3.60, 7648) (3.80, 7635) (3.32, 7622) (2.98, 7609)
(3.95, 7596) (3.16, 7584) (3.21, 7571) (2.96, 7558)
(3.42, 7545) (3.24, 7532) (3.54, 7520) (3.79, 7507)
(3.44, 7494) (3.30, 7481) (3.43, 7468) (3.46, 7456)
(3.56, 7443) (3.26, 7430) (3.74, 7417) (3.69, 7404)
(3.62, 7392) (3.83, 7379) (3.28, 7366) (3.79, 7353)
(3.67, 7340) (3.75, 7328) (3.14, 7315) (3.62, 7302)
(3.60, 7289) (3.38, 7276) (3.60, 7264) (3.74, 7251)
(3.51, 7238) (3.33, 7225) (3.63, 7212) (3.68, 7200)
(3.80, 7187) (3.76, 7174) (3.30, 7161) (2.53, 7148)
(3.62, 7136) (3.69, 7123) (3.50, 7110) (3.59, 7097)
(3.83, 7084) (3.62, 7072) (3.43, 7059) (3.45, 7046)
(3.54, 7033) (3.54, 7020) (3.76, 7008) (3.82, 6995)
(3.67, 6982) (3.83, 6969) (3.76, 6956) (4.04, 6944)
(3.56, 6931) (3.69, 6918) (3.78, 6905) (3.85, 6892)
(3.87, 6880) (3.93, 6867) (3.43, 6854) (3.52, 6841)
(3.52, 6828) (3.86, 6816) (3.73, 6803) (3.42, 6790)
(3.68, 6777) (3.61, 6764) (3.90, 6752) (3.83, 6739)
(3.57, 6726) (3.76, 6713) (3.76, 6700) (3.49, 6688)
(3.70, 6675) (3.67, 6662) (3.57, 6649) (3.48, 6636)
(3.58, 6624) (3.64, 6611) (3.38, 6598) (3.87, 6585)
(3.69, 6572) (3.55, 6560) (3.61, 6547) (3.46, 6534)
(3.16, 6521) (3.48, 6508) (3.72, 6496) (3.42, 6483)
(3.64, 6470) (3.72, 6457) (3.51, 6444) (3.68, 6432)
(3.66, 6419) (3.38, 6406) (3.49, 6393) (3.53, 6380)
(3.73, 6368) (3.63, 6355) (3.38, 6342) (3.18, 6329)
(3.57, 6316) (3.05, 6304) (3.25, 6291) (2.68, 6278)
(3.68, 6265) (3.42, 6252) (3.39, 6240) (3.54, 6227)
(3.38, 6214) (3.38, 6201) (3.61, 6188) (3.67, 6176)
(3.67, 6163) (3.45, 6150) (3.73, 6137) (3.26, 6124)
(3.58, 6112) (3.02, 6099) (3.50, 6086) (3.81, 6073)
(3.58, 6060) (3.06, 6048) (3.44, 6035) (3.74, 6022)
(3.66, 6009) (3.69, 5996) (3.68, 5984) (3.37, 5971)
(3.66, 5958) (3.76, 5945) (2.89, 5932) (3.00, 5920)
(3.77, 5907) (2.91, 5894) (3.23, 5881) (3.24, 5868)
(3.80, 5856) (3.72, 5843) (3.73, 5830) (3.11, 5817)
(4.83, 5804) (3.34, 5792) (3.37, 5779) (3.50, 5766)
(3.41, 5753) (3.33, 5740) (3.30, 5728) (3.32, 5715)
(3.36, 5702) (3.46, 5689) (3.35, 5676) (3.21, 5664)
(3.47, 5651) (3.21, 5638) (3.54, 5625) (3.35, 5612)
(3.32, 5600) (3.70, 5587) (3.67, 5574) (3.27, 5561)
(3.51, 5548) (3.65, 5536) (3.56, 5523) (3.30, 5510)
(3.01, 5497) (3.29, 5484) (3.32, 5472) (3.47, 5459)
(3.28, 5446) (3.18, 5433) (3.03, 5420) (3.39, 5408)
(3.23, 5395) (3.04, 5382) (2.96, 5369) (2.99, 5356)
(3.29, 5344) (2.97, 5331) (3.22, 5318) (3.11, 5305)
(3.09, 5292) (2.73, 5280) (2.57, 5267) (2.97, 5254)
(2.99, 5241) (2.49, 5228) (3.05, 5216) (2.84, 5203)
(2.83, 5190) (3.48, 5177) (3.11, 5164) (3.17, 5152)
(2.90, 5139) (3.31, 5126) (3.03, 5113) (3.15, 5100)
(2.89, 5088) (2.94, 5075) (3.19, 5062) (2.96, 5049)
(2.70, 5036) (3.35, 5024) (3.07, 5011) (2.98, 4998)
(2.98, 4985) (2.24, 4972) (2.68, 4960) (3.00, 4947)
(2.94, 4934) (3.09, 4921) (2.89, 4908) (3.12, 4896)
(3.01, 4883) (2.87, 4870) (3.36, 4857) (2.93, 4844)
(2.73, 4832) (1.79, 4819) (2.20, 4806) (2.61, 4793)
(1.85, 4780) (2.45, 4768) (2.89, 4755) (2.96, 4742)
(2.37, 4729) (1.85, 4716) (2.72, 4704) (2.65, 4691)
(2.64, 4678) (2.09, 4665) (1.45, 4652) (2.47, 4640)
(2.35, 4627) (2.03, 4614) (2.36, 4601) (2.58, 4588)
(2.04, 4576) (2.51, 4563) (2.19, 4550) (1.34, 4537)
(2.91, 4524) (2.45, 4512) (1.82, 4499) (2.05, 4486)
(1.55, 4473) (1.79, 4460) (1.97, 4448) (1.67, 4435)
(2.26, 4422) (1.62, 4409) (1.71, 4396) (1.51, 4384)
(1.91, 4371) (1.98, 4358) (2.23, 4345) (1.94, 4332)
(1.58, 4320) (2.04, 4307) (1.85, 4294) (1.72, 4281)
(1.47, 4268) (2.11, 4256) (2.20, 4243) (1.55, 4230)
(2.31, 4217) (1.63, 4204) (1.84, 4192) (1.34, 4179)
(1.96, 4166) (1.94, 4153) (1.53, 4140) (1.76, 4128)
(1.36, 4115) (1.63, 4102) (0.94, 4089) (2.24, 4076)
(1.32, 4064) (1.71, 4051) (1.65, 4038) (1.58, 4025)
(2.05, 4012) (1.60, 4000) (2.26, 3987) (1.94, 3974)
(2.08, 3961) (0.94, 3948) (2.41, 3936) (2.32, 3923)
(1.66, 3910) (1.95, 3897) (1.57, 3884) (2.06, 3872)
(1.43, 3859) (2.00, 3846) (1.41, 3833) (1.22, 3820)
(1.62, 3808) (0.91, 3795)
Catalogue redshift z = 0.21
